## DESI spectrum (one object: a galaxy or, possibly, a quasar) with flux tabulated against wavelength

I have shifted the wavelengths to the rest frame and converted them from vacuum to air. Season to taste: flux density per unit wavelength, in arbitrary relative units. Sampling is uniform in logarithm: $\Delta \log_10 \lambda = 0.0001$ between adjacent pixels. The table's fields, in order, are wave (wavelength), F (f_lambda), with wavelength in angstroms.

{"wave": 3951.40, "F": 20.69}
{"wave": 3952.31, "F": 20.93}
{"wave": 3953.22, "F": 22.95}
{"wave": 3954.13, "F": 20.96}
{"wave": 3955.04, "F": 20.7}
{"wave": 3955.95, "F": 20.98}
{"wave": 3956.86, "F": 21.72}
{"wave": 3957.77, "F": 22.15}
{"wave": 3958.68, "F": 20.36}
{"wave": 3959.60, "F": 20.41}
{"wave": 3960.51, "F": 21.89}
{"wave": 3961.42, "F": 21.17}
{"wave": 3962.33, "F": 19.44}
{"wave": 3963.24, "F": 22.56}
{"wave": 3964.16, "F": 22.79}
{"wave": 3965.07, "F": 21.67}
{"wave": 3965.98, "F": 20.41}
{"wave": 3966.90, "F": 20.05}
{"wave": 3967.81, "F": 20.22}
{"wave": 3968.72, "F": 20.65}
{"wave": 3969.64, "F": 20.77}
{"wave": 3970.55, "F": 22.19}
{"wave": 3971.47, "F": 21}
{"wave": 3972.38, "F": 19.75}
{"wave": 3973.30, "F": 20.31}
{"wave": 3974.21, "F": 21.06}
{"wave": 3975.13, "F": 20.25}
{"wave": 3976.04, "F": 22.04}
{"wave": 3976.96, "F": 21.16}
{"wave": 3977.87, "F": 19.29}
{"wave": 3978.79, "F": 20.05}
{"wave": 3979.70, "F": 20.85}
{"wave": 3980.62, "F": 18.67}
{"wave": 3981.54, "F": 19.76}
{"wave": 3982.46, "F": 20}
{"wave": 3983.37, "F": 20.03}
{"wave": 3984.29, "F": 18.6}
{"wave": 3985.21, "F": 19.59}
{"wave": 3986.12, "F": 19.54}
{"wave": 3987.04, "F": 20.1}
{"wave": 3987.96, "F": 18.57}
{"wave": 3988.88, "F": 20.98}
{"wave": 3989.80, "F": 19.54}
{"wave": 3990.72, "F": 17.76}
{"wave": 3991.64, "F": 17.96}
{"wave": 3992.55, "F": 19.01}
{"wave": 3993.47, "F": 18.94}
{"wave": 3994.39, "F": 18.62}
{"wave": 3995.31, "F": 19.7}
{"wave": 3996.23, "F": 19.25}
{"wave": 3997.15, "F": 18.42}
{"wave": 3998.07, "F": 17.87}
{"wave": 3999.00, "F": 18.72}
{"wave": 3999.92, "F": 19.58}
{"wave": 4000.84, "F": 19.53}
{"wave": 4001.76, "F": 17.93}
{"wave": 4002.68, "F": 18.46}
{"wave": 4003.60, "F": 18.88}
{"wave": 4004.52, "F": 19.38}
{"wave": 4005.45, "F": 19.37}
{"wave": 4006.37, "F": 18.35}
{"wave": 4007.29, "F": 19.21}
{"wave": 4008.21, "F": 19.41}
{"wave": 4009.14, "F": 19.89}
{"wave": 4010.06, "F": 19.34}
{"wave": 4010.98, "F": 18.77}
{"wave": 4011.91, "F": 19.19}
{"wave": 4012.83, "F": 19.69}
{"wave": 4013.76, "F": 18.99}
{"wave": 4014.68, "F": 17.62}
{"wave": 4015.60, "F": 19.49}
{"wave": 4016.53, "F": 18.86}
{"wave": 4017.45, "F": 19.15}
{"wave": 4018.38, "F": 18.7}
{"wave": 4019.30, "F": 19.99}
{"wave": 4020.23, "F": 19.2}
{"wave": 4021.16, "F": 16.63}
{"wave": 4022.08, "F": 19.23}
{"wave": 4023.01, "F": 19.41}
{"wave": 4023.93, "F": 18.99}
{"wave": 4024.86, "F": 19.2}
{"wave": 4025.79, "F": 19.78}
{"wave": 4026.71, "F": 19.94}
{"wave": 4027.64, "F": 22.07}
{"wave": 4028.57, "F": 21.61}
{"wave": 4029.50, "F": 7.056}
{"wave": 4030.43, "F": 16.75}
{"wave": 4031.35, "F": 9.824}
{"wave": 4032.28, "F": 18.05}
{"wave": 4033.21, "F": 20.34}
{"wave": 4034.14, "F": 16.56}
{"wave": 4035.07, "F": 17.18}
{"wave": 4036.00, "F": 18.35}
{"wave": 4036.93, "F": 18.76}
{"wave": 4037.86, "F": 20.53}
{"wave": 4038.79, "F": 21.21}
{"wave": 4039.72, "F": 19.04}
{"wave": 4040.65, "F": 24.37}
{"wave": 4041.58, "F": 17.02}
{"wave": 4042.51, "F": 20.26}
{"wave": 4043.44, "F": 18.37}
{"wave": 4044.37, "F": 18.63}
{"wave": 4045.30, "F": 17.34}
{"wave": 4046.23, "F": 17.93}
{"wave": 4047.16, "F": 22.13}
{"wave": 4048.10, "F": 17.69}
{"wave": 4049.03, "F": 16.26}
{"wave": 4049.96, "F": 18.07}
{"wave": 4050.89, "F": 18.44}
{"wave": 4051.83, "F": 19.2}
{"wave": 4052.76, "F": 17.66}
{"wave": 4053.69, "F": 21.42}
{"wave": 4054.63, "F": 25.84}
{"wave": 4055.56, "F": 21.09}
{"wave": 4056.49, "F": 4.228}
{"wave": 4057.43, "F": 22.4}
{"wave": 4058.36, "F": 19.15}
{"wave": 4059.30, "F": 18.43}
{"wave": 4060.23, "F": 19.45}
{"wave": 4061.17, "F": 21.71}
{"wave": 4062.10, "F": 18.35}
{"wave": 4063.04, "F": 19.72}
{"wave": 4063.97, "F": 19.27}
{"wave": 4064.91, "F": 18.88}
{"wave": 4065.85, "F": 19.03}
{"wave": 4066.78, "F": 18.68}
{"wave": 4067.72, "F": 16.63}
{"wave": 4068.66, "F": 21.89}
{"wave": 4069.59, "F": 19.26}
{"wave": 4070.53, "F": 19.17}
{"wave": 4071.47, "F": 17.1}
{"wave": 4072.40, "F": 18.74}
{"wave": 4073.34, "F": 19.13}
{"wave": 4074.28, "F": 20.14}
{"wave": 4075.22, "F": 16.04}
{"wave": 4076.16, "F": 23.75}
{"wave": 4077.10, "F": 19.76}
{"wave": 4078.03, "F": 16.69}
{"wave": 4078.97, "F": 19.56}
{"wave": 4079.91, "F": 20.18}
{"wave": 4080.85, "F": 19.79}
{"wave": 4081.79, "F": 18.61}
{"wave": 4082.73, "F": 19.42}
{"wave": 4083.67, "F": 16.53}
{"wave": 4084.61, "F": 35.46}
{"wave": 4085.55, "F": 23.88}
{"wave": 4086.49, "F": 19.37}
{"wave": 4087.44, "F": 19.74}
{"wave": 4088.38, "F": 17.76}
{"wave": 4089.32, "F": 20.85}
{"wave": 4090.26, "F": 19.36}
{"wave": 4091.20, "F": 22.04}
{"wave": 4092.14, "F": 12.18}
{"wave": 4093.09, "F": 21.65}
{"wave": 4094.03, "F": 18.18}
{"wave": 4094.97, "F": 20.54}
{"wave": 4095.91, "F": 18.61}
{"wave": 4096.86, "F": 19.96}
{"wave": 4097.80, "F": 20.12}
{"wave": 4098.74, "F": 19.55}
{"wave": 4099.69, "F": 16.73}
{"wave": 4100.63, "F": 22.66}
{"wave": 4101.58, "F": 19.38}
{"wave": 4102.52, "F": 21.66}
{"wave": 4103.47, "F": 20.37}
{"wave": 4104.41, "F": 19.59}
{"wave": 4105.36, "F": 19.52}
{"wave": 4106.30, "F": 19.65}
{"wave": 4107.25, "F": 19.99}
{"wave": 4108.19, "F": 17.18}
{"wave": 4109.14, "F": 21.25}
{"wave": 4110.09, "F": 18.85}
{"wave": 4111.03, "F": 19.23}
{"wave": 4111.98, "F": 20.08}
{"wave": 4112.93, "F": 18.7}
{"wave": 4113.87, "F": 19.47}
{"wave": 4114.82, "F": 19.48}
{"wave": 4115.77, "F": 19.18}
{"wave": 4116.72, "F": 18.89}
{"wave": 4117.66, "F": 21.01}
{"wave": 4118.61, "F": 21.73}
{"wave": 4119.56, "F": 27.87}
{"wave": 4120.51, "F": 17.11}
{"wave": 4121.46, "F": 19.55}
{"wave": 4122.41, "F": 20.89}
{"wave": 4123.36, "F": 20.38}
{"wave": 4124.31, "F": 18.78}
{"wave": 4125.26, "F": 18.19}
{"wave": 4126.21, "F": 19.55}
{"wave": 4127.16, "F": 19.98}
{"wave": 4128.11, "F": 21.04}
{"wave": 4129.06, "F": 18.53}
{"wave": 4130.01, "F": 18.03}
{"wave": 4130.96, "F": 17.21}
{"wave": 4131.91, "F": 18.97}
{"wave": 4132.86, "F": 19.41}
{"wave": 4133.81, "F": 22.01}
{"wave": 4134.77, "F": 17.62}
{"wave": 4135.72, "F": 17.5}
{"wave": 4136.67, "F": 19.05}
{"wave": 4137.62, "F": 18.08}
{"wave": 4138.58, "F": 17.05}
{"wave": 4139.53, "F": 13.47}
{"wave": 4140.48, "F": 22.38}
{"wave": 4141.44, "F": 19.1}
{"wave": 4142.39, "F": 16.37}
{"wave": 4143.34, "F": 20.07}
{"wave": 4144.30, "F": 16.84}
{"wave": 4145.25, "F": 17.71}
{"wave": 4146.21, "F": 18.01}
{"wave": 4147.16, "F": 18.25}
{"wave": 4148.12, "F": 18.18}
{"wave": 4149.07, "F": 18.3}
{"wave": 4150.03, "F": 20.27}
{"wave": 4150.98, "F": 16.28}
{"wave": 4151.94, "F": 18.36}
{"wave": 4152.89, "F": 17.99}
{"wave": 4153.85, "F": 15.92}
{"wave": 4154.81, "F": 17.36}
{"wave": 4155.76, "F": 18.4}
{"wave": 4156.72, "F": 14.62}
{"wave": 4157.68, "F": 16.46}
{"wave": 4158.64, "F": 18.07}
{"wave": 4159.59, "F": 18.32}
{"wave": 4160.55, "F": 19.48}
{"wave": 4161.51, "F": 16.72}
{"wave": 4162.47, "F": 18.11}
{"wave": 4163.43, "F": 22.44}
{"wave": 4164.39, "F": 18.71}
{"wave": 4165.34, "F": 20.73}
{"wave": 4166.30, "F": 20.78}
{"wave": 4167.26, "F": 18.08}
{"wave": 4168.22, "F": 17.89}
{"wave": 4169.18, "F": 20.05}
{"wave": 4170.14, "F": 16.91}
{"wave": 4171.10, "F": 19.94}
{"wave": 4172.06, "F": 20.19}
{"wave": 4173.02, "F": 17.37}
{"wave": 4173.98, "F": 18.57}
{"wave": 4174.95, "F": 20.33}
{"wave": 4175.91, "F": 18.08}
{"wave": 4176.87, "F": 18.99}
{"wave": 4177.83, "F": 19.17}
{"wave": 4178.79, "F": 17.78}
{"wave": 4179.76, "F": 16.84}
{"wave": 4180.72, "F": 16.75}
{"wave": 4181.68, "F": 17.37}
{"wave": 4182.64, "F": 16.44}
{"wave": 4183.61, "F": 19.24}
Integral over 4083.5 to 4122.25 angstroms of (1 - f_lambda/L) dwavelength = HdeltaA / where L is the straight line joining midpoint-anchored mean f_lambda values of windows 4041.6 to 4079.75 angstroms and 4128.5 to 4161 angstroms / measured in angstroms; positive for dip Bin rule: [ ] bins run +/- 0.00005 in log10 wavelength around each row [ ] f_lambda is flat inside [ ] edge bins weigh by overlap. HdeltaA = -3.5 angstroms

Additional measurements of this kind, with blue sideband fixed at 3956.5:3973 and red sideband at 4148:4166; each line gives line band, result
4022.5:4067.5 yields 2.71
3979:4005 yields 1.87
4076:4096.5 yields -0.95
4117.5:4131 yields -1.00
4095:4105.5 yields -0.47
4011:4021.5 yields 0.72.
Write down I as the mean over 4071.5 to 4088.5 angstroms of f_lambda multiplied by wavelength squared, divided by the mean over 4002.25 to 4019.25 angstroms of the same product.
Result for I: 1.1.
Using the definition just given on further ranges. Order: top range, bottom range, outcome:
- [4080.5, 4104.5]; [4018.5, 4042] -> 1.13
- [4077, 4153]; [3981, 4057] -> 1.09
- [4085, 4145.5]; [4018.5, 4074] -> 1.07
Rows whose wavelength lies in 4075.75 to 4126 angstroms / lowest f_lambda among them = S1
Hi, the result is 12.18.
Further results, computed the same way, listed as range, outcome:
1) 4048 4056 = 16.26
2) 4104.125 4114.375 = 17.18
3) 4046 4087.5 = 4.228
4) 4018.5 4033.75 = 7.056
